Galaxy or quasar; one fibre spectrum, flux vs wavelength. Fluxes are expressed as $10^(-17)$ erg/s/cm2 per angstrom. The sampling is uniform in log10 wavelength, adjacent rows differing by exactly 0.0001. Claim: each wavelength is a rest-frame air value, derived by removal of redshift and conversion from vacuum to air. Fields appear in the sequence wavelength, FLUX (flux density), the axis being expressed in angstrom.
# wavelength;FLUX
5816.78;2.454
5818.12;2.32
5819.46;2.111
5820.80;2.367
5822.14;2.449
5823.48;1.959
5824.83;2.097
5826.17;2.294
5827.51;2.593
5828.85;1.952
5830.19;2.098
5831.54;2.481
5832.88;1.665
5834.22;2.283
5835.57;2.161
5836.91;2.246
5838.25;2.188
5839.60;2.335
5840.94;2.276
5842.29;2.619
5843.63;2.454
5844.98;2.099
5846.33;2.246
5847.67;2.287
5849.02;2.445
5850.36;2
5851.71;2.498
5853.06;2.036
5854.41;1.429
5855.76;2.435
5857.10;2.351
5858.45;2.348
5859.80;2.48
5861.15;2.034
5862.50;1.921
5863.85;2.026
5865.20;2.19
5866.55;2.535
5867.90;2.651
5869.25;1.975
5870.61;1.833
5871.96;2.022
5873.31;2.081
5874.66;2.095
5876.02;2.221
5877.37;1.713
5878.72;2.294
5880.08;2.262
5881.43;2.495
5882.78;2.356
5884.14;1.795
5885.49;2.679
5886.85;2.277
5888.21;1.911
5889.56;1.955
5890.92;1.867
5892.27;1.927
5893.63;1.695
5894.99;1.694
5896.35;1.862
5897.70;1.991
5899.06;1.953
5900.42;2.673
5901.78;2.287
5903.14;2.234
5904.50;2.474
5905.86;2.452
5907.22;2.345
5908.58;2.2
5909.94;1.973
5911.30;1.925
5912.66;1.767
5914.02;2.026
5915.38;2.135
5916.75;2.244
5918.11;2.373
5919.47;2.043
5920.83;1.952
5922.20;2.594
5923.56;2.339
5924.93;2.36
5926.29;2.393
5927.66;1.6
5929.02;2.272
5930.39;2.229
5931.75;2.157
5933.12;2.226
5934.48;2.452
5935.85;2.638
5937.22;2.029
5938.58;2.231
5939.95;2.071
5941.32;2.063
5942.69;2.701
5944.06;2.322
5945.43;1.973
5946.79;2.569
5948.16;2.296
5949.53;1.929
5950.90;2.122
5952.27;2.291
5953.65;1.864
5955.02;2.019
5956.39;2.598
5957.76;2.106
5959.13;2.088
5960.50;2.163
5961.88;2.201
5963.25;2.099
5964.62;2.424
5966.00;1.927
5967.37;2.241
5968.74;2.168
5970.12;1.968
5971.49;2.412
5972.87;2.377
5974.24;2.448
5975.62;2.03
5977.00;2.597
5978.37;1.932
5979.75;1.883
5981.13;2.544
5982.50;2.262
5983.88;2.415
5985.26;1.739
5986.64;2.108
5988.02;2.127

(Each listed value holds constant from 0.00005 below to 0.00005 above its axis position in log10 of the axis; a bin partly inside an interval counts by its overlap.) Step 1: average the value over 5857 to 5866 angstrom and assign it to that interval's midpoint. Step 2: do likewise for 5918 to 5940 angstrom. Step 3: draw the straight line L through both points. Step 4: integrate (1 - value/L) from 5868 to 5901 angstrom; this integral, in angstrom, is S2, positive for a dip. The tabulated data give 1.9 angstrom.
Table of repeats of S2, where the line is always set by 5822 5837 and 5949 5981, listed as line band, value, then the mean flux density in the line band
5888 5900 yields 1.6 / 1.89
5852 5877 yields 0.3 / 2.15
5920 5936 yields -0.6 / 2.25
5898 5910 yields -0.6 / 2.29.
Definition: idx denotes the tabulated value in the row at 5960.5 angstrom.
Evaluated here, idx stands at 2.163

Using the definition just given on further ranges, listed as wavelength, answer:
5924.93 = 2.36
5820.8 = 2.367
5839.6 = 2.335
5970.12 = 1.968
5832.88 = 1.665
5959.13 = 2.088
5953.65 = 1.864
